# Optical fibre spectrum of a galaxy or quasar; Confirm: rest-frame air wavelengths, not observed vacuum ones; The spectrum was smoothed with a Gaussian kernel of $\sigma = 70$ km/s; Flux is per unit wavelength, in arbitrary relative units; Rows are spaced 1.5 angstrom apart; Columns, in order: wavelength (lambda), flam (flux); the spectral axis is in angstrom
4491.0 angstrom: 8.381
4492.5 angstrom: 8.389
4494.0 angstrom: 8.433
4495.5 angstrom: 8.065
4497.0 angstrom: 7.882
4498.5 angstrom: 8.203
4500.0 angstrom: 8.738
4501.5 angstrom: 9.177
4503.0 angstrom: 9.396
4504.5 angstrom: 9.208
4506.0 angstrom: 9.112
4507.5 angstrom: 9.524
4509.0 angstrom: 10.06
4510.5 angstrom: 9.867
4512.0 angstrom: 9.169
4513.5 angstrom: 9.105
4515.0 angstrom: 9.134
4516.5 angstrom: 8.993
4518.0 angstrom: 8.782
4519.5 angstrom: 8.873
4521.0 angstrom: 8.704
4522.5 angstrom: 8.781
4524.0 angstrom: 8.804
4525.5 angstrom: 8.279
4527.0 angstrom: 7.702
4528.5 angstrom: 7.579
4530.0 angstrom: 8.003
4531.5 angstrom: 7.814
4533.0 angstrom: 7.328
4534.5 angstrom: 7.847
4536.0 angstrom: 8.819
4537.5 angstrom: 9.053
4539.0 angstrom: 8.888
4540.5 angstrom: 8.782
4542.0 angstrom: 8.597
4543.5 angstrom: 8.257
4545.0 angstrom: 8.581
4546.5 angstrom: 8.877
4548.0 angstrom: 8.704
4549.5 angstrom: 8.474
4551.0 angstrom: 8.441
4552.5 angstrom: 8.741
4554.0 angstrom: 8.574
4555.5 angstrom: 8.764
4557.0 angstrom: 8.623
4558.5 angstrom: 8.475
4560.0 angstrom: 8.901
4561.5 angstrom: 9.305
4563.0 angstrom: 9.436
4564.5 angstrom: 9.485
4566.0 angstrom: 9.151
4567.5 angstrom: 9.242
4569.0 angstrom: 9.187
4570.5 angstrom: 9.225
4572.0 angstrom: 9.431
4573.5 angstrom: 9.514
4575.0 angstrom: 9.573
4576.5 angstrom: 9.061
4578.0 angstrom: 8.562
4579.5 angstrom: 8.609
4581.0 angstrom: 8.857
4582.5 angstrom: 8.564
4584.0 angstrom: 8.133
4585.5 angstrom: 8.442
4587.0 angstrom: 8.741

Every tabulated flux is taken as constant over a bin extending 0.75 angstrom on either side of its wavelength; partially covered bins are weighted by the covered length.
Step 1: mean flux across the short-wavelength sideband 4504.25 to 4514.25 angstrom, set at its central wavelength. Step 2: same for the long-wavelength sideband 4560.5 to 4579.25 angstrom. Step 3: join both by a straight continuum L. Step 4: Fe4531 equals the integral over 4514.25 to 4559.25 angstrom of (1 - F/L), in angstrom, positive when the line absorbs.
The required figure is 4.1 angstrom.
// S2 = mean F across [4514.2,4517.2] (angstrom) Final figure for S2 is 9.07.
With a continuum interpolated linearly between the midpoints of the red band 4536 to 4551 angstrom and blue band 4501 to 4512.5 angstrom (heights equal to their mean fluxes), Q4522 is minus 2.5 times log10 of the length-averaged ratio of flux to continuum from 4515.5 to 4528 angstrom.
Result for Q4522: 0.066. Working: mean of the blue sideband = 9.45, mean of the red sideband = 8.68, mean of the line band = 8.6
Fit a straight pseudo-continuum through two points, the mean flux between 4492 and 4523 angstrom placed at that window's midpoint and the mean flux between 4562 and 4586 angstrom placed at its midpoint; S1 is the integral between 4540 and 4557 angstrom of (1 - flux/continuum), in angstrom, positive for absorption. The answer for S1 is 0.7 angstrom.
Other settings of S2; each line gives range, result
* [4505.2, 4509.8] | 9.56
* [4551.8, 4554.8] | 8.66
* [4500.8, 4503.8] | 9.29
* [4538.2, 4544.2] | 8.64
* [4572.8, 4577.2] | 9.38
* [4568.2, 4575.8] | 9.38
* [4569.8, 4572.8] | 9.33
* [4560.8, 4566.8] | 9.34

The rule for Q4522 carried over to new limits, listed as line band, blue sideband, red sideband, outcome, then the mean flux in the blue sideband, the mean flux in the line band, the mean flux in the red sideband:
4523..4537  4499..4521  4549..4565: 0.13 mag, 9.19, 8.05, 8.83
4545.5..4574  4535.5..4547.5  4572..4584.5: -0.02 mag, 8.73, 8.97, 8.91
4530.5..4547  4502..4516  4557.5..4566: 0.10 mag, 9.39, 8.43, 9.11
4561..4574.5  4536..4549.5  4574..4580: -0.05 mag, 8.71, 9.34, 8.99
